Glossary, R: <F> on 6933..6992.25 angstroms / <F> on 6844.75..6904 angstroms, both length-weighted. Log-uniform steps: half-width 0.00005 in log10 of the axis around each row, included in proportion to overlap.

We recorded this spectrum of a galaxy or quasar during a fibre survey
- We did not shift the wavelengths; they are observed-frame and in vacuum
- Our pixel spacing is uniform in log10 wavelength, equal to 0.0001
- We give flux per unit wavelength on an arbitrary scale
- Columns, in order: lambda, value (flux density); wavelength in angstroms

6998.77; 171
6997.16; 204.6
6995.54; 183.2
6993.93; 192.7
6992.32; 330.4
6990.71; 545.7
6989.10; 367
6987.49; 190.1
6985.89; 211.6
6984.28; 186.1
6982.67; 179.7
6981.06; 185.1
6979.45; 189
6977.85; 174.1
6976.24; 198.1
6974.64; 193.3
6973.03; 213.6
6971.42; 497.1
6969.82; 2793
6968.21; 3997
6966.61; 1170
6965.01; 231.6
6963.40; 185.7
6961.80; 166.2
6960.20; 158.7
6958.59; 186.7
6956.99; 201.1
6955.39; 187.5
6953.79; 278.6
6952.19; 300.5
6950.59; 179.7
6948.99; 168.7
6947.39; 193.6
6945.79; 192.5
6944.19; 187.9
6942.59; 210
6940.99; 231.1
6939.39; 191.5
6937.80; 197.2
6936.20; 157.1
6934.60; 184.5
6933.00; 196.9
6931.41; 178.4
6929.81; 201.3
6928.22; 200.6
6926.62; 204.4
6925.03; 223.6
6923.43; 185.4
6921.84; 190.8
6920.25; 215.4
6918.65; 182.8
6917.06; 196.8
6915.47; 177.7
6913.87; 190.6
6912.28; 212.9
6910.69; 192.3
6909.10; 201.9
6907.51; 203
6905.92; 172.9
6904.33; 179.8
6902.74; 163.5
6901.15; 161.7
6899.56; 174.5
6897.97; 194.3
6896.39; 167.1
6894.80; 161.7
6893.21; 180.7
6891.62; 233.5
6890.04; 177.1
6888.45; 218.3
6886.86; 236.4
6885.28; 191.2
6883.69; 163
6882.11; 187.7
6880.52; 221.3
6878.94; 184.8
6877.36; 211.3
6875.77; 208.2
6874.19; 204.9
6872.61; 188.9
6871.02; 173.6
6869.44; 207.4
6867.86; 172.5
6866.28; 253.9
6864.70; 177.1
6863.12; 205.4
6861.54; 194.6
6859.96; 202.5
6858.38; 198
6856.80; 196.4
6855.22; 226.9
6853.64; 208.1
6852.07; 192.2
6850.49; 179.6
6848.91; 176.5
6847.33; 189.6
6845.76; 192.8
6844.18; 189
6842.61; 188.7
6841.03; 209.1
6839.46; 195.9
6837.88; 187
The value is 2.17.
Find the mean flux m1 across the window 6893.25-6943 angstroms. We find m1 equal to 190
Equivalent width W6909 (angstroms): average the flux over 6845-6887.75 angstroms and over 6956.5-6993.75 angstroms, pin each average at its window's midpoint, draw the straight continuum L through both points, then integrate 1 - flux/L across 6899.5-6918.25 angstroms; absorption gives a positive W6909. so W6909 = 8.4 angstroms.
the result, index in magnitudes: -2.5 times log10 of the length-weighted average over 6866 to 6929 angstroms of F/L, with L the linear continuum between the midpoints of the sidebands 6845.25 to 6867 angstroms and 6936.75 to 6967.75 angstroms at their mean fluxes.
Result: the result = 0.23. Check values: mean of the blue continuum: 199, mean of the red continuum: 294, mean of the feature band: 194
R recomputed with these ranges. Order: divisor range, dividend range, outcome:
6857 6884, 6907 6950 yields 0.99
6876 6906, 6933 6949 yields 1.02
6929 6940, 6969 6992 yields 2.34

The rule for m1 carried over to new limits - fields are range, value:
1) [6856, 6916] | 193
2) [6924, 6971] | 453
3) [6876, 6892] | 202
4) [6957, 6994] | 553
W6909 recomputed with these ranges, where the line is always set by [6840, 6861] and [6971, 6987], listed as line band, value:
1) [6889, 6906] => 2.0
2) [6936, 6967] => -3.9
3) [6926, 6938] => 1.1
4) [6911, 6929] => 0.7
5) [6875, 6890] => 0.0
